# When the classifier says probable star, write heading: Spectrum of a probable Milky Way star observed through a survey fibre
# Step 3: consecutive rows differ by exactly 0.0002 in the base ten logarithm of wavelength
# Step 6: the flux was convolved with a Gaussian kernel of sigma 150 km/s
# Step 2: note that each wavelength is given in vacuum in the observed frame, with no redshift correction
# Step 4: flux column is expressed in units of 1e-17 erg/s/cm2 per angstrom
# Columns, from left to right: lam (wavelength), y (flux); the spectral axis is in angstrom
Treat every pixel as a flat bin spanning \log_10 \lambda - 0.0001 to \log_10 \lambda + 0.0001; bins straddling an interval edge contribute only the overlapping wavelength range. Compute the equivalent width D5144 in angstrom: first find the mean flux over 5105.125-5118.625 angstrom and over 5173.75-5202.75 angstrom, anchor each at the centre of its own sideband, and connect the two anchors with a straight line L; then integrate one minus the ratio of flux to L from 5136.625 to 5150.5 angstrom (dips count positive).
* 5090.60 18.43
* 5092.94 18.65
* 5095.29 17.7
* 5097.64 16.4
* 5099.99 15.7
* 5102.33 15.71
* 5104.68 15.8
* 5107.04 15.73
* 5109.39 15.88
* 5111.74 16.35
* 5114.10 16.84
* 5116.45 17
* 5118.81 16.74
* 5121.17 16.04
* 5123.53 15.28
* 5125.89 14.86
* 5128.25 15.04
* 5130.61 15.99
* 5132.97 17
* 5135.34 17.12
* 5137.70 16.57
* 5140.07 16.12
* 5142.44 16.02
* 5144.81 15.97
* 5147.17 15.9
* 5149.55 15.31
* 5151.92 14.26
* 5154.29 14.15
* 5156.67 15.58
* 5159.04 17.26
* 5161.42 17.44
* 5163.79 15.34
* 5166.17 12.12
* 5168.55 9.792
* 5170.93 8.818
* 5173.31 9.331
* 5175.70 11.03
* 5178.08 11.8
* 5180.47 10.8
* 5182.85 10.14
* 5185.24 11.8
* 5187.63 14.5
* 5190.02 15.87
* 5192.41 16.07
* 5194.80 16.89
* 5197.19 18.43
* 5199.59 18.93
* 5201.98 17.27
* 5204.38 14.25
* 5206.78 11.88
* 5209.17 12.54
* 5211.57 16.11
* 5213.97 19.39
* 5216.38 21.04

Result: -0.44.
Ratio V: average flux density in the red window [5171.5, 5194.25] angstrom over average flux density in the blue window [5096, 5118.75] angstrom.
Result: 0.76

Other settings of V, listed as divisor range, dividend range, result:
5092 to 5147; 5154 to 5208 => 0.85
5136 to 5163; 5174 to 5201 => 0.89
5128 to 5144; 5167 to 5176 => 0.59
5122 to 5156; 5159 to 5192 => 0.80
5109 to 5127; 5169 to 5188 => 0.67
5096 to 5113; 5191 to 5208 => 1.02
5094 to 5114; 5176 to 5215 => 0.91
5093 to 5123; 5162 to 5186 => 0.69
